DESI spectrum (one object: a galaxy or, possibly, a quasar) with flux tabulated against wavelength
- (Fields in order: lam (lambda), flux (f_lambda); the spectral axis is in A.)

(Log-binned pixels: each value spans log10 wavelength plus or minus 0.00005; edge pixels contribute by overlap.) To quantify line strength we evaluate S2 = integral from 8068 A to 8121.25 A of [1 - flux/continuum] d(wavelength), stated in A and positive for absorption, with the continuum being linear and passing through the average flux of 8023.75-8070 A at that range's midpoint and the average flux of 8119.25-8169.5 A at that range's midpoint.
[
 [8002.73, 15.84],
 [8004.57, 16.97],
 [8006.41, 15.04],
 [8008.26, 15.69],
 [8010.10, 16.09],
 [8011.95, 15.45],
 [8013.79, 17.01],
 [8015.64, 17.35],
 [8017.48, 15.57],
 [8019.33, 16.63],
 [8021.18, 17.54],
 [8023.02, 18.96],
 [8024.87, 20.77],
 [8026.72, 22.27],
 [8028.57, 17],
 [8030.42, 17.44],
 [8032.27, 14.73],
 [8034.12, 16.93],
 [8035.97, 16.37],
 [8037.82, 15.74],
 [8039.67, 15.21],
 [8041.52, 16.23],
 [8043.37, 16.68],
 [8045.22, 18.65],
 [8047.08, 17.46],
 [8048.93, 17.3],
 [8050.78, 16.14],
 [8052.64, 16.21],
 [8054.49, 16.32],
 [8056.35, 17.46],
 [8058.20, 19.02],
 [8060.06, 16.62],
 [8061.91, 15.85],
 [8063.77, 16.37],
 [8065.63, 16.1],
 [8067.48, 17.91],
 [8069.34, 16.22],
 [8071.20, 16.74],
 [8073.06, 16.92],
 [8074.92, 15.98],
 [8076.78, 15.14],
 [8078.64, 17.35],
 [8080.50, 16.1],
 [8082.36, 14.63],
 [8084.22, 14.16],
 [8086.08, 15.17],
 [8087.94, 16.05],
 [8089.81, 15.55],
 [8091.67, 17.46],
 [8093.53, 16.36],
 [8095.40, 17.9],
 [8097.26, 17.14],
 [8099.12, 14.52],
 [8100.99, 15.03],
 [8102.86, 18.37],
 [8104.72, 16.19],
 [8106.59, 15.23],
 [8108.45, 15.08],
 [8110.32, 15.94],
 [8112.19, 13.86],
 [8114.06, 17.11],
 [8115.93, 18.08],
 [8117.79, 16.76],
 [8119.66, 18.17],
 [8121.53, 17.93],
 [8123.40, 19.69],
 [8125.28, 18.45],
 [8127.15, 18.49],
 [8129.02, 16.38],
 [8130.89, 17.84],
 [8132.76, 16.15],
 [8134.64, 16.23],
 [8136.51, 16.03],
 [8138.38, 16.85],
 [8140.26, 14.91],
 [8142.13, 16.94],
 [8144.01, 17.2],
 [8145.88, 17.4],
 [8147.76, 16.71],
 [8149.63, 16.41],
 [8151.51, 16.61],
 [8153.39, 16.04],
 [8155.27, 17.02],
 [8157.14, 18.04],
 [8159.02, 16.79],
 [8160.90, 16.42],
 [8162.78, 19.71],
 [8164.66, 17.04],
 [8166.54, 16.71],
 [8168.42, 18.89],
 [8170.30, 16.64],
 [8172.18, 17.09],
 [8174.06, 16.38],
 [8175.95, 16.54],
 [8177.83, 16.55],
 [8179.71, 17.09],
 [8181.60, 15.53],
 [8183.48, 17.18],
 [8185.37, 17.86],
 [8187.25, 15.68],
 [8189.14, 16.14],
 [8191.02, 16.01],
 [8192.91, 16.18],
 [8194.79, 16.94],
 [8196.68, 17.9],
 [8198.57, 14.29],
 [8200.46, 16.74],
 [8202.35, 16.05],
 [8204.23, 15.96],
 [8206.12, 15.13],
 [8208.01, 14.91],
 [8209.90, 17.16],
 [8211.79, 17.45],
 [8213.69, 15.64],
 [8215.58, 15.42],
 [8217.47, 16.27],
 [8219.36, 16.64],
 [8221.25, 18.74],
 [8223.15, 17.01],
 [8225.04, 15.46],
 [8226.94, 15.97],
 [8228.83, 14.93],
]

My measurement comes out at 2.9 A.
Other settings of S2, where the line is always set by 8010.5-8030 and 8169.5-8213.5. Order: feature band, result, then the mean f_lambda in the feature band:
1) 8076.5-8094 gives 1.5 A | 15.8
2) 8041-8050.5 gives 0.2 A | 17.2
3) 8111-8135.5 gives -0.5 A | 17.3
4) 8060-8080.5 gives 1.1 A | 16.5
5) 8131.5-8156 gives 0.4 A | 16.5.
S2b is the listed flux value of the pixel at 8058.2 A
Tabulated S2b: 19.02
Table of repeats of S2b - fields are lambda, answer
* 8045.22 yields 18.65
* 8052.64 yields 16.21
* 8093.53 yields 16.36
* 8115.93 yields 18.08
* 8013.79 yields 17.01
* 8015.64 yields 17.35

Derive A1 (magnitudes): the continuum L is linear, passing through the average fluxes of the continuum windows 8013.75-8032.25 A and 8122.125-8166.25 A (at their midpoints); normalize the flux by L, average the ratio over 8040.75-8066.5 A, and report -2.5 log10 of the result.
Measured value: 0.05 mag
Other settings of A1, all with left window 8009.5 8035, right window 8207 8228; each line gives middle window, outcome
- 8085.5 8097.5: 0.04 mag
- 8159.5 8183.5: -0.03 mag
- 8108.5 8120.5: 0.03 mag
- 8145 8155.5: 0.01 mag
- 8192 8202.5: 0.01 mag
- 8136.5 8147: 0.01 mag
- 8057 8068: 0.02 mag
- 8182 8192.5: 0.00 mag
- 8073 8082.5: 0.07 mag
